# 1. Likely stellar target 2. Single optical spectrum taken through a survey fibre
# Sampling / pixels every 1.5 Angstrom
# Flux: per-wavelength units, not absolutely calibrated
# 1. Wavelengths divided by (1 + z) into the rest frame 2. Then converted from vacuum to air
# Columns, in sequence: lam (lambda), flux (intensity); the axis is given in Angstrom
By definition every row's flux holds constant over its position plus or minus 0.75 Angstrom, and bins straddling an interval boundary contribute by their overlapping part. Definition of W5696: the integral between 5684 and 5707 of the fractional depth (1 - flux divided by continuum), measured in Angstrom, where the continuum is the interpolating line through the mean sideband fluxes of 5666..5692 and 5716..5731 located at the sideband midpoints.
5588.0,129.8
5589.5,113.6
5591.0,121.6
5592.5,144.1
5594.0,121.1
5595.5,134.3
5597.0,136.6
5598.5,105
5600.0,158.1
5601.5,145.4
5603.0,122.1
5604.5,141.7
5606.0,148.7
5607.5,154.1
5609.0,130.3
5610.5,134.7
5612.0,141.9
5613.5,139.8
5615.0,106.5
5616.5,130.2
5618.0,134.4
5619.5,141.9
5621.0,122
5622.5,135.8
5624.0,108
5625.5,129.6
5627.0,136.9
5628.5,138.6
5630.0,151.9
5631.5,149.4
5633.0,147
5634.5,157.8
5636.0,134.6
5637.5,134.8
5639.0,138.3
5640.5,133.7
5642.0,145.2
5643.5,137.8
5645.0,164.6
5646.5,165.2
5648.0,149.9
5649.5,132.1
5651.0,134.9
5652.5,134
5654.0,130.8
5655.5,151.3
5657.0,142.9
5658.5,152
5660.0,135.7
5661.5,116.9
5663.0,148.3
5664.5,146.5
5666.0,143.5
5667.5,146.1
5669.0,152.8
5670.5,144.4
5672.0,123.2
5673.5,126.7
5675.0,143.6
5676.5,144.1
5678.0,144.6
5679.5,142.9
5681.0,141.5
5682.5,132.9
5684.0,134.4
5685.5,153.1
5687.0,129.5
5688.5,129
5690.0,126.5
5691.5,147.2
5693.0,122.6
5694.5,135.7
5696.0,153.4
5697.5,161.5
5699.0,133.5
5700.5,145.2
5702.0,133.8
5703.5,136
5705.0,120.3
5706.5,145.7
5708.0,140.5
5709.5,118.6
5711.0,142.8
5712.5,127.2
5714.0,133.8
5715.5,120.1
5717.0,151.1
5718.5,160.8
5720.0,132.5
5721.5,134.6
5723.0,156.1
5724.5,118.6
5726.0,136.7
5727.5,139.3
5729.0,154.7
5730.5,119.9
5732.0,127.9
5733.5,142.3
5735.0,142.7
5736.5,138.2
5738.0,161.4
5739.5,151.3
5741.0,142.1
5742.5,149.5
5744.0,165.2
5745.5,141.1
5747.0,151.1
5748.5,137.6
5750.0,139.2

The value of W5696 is 0.26 Angstrom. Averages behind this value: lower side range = 139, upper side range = 140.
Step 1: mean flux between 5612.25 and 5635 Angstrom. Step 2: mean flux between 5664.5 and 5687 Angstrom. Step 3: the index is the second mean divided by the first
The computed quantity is 1.04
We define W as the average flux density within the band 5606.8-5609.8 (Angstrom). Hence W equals 142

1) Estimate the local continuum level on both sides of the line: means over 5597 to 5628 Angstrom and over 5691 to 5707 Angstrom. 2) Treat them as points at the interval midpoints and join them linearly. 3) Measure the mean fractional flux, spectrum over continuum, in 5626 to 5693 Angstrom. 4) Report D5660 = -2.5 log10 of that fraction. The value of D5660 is -0.03 mag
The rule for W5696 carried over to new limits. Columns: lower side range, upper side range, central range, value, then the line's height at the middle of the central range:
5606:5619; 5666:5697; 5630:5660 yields -1.56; 137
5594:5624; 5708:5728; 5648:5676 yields -0.91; 135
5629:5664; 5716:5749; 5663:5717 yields 1.88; 143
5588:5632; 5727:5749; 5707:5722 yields 0.64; 142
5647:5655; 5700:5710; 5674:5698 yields -0.75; 136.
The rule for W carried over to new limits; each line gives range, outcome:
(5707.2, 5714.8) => 133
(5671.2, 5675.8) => 131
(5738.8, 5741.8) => 147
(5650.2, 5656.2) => 138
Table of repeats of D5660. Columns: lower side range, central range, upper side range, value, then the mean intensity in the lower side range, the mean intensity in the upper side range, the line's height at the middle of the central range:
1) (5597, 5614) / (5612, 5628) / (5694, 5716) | 0.07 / 138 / 137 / 138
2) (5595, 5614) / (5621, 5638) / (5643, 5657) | 0.03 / 138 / 145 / 142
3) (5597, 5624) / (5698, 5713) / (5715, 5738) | 0.03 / 134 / 139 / 138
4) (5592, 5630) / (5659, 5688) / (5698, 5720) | -0.03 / 134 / 137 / 136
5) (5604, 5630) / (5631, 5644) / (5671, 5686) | -0.05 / 134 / 139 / 136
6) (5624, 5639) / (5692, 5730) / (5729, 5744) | 0.04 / 140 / 144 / 143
